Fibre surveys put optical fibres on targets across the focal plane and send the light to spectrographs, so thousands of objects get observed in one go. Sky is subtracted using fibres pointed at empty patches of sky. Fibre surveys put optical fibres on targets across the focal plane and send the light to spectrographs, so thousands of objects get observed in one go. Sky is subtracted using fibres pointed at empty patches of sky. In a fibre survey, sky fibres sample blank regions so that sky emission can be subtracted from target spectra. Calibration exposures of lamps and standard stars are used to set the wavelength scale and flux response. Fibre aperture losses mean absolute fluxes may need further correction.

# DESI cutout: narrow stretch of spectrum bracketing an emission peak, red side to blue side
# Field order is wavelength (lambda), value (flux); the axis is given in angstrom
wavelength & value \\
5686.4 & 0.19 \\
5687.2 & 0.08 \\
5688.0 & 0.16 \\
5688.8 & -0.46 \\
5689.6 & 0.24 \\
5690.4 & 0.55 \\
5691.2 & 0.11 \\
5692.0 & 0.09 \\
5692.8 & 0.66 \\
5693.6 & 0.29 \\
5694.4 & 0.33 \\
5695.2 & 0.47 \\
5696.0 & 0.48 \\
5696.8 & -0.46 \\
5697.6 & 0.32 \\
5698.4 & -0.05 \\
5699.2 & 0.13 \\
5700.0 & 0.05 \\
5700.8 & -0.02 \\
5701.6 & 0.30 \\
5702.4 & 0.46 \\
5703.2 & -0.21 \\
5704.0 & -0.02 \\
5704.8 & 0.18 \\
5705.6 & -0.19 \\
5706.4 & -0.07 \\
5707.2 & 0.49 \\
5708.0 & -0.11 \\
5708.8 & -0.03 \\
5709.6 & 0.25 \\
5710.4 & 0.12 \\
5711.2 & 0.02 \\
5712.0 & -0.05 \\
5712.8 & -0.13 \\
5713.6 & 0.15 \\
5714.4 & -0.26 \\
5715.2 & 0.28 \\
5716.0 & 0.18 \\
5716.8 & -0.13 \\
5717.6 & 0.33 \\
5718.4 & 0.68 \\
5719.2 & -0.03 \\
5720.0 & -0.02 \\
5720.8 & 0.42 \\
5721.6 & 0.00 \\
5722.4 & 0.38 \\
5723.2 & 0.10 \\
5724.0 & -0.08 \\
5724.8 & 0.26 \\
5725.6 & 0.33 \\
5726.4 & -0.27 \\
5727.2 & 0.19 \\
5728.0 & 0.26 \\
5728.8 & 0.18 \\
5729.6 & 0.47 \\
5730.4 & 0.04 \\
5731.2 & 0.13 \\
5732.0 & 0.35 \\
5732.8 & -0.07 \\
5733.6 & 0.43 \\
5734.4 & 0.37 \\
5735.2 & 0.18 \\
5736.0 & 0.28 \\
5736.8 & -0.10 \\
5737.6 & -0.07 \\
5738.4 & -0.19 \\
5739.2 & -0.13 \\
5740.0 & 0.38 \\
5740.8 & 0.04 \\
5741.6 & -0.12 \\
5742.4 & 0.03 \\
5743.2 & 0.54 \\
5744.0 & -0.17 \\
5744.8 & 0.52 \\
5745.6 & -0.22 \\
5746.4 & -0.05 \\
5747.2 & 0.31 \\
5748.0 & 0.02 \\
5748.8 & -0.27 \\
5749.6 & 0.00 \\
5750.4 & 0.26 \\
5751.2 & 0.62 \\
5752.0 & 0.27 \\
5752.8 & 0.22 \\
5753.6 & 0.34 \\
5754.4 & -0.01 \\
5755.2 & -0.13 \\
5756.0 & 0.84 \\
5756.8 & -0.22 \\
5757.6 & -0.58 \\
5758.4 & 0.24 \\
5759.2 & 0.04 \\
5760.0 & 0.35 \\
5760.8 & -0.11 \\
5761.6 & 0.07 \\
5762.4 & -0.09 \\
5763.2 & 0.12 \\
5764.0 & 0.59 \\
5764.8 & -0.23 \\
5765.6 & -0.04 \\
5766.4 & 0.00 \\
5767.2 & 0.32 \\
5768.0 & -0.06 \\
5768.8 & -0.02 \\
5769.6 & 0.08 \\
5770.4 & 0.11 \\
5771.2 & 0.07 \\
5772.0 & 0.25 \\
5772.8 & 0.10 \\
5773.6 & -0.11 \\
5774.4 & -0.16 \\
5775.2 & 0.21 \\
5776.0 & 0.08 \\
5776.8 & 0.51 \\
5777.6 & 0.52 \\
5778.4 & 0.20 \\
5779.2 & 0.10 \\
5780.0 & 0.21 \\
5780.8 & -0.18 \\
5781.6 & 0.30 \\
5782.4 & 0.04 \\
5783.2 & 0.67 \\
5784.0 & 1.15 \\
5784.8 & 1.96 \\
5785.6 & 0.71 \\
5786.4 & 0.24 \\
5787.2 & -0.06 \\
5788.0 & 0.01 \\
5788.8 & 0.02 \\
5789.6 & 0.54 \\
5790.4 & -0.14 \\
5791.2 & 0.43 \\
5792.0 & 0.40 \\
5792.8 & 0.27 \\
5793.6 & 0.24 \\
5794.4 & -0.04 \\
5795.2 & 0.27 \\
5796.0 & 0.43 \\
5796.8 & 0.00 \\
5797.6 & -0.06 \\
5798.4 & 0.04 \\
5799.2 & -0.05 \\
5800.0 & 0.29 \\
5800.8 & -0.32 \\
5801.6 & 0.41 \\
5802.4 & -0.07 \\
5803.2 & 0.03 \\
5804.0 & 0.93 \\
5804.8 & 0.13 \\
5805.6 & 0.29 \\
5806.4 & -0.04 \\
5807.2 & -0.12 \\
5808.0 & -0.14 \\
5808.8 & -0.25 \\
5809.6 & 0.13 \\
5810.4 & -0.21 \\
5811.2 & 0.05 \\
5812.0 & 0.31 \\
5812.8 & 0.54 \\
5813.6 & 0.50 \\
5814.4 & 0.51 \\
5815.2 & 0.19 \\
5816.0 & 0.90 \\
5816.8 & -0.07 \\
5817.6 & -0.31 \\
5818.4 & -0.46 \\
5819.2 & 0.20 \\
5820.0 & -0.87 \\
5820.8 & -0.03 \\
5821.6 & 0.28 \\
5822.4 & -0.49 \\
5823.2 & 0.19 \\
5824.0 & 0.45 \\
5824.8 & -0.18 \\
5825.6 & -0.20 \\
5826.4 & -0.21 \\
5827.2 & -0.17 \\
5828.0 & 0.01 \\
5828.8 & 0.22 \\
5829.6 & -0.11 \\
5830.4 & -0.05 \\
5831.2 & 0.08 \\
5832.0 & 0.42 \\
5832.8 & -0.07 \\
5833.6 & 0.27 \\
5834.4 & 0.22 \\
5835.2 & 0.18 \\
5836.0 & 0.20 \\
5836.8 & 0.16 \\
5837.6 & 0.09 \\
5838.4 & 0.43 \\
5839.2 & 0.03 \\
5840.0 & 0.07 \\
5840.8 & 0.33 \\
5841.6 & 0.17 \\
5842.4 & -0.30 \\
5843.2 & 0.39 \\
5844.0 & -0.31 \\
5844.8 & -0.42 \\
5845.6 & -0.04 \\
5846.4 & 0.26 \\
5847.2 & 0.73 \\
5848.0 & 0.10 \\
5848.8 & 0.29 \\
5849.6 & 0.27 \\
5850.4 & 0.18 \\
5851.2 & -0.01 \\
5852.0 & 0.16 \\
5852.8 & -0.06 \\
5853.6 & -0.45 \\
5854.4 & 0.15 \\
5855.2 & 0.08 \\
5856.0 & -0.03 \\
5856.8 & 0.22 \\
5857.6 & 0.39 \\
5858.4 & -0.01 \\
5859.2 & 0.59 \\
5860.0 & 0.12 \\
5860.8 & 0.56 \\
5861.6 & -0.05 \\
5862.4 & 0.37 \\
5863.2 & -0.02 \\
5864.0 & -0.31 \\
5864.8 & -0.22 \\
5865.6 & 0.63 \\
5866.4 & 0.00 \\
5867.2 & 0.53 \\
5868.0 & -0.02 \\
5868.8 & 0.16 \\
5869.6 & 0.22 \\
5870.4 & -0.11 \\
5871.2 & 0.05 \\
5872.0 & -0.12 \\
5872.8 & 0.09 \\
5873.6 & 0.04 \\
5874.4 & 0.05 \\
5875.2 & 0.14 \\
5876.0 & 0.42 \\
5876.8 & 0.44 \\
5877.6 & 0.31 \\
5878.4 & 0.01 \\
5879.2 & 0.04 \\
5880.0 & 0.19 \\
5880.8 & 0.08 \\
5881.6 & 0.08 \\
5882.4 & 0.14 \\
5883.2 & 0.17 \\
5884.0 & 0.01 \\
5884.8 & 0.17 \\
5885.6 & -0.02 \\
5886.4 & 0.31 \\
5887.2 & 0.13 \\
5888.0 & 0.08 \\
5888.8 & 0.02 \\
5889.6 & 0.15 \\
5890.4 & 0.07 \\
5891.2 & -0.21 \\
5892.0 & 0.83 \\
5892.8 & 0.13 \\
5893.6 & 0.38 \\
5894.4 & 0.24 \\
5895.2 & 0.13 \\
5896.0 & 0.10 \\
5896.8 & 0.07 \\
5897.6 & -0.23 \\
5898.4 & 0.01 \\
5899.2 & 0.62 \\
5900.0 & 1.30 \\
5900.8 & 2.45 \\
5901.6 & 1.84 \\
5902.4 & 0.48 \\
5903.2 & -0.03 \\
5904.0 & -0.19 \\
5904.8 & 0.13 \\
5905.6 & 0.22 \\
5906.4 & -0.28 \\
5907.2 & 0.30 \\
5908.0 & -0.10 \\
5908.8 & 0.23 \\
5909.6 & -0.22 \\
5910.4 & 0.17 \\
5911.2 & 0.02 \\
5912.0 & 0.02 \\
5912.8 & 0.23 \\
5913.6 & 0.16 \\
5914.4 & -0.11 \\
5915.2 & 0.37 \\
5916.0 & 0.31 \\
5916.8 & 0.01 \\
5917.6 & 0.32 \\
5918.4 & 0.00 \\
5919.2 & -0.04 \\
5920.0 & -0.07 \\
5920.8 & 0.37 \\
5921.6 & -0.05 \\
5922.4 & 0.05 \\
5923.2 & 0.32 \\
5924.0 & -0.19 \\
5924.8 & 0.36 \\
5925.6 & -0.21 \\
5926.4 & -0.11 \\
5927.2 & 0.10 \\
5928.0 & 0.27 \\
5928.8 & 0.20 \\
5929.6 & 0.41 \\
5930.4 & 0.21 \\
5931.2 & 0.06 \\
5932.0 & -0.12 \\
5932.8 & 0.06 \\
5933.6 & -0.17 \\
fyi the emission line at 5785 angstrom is H-beta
